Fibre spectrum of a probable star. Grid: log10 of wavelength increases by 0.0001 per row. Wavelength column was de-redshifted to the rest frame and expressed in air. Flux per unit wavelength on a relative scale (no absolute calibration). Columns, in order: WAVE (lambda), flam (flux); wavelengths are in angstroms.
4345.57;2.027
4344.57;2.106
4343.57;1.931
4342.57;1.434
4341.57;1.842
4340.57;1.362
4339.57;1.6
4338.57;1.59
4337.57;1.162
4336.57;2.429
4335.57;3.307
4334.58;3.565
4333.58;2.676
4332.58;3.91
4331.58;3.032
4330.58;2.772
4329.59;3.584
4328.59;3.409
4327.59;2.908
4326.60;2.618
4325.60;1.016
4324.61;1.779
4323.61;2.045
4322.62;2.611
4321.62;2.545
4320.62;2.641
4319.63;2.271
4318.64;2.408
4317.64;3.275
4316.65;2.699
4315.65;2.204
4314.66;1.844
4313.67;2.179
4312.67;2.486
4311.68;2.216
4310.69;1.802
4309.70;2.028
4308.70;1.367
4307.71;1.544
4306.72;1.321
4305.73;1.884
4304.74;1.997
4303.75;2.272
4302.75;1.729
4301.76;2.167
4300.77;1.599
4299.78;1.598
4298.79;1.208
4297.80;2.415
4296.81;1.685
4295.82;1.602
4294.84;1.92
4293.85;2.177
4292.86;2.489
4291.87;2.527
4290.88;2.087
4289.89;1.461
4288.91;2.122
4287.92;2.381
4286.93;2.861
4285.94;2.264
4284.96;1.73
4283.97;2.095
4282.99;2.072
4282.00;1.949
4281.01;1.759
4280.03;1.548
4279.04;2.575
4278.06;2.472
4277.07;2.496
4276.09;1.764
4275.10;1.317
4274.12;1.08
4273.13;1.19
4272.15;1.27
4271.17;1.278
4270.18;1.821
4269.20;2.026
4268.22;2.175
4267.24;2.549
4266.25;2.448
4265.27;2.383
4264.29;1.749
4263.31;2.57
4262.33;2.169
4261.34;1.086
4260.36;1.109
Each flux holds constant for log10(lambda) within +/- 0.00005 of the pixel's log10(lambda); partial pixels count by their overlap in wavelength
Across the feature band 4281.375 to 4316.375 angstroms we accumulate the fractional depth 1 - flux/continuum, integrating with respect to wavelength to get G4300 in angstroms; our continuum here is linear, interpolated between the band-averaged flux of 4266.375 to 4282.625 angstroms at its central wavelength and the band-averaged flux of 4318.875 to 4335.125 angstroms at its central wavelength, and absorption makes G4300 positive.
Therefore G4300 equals 3.85 angstroms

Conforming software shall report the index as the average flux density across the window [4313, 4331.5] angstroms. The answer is 2.5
